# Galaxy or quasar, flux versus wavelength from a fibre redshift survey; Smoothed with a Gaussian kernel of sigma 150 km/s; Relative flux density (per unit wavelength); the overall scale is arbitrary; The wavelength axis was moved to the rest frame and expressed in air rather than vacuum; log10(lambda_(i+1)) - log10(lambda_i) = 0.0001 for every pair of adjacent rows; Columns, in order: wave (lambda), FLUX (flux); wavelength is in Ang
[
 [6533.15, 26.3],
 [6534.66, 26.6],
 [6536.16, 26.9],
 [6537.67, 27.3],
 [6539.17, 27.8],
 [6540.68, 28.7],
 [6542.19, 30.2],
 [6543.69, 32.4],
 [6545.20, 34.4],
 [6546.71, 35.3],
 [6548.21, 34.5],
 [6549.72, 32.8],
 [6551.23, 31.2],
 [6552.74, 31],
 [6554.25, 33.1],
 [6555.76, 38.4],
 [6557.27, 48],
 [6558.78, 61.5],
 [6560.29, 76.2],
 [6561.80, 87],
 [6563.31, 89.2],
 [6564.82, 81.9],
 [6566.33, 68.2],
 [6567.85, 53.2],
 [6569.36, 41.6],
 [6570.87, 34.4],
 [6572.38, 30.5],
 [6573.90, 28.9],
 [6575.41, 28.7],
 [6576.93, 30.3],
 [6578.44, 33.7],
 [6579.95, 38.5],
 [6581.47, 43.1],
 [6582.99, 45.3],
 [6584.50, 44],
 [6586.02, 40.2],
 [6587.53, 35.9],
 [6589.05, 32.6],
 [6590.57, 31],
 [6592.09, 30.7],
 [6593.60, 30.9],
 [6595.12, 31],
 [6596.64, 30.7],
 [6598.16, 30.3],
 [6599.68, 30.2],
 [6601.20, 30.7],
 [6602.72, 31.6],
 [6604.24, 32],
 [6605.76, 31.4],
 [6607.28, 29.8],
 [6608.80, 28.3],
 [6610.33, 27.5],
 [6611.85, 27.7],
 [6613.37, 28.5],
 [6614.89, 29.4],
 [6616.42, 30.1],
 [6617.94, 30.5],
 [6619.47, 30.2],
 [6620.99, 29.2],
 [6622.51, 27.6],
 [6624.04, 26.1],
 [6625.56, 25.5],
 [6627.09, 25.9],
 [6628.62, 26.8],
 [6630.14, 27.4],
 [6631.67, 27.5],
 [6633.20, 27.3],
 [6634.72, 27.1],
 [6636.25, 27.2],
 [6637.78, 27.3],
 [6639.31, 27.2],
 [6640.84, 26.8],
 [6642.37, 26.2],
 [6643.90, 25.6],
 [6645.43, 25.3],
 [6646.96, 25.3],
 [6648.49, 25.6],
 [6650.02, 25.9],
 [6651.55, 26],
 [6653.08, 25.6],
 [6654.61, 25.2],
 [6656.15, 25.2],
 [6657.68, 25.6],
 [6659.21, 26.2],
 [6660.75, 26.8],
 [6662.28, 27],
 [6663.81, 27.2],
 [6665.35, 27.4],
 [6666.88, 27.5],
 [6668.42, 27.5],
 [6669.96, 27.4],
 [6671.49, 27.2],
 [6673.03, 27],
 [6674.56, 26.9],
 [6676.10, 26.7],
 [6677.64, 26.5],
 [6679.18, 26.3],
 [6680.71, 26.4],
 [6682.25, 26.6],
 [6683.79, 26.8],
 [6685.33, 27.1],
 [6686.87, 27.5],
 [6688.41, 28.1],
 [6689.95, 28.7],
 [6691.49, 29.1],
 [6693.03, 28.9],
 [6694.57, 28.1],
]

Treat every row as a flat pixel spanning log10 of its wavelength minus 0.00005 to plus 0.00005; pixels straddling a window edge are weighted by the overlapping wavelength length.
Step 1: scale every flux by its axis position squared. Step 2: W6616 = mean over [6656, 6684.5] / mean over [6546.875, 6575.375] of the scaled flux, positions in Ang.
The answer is 0.6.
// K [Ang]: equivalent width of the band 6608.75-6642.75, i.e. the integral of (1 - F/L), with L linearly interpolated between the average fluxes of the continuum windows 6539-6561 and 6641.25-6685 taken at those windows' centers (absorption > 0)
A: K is 3.0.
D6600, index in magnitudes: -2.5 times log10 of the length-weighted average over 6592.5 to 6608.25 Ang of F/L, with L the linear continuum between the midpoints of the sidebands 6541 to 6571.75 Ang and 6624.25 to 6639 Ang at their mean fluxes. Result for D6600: 0.16 mag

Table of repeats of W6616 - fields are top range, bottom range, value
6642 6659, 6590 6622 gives 0.86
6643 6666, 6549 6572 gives 0.50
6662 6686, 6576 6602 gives 0.80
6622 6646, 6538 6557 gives 0.84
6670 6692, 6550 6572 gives 0.52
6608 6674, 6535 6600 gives 0.69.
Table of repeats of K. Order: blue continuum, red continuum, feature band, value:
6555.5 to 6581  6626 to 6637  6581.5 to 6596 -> 2.51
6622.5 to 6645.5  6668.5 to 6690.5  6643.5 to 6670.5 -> 0.65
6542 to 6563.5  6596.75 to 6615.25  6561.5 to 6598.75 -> -4.14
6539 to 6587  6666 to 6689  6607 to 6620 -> 2.60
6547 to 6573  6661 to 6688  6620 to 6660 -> 9.07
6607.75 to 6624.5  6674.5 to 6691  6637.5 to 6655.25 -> 1.27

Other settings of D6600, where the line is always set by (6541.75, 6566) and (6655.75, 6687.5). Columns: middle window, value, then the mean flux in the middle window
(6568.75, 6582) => 0.30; 34.2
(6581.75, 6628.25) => 0.26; 31.2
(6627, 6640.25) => 0.25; 27.1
